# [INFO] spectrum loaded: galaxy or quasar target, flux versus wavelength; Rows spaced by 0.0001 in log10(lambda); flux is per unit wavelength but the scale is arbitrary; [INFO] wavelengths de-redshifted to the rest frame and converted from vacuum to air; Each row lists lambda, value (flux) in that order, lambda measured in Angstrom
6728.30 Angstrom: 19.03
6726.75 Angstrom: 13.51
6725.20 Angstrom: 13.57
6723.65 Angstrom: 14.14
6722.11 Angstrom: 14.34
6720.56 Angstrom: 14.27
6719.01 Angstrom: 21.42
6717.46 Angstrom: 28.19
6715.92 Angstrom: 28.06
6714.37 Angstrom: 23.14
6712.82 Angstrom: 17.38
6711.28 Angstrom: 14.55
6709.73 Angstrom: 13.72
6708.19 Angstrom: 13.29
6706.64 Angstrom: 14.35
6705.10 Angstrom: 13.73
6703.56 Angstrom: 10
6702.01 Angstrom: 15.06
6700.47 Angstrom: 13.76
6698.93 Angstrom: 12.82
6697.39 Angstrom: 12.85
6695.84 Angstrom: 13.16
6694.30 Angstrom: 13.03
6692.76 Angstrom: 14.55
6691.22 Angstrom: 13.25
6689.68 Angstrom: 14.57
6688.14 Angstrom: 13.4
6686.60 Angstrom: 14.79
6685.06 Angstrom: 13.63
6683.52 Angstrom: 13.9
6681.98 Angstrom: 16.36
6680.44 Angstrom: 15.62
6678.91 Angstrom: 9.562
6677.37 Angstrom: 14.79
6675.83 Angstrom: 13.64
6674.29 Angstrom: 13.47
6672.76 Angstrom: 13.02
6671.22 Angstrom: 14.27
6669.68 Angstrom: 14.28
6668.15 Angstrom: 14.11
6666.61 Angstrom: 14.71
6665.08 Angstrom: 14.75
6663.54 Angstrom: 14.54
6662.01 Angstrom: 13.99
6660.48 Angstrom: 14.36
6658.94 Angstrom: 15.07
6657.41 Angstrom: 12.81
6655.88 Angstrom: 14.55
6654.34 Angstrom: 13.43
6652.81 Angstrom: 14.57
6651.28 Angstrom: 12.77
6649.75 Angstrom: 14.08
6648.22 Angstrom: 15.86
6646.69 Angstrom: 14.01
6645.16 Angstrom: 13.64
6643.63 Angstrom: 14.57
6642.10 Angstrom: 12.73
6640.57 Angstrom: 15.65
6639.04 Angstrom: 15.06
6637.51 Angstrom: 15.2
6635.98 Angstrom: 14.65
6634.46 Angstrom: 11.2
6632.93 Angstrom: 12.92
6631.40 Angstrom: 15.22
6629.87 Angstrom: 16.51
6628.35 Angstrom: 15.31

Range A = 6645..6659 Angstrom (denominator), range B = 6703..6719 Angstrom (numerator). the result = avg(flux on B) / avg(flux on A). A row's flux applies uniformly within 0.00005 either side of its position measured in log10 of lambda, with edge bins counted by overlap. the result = 1.3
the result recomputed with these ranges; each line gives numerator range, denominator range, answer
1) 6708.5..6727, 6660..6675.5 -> 1.28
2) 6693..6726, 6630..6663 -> 1.12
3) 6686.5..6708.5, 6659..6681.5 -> 0.96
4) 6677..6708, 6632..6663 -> 0.97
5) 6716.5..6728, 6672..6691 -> 1.25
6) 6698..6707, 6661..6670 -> 0.92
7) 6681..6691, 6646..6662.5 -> 1.02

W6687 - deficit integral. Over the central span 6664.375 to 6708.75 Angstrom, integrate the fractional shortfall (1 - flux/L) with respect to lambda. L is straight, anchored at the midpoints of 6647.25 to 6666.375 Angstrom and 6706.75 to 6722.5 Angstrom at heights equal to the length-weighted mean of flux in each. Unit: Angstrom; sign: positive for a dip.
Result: 7.4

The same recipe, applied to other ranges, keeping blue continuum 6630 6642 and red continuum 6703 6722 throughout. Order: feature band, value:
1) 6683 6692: 1.43 Angstrom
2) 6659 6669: 0.69 Angstrom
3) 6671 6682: 1.66 Angstrom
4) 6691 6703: 2.44 Angstrom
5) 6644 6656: 0.65 Angstrom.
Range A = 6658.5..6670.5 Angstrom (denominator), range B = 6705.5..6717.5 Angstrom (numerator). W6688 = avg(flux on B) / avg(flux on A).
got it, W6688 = 1.3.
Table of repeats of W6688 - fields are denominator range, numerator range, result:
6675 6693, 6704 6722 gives 1.29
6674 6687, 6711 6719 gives 1.62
